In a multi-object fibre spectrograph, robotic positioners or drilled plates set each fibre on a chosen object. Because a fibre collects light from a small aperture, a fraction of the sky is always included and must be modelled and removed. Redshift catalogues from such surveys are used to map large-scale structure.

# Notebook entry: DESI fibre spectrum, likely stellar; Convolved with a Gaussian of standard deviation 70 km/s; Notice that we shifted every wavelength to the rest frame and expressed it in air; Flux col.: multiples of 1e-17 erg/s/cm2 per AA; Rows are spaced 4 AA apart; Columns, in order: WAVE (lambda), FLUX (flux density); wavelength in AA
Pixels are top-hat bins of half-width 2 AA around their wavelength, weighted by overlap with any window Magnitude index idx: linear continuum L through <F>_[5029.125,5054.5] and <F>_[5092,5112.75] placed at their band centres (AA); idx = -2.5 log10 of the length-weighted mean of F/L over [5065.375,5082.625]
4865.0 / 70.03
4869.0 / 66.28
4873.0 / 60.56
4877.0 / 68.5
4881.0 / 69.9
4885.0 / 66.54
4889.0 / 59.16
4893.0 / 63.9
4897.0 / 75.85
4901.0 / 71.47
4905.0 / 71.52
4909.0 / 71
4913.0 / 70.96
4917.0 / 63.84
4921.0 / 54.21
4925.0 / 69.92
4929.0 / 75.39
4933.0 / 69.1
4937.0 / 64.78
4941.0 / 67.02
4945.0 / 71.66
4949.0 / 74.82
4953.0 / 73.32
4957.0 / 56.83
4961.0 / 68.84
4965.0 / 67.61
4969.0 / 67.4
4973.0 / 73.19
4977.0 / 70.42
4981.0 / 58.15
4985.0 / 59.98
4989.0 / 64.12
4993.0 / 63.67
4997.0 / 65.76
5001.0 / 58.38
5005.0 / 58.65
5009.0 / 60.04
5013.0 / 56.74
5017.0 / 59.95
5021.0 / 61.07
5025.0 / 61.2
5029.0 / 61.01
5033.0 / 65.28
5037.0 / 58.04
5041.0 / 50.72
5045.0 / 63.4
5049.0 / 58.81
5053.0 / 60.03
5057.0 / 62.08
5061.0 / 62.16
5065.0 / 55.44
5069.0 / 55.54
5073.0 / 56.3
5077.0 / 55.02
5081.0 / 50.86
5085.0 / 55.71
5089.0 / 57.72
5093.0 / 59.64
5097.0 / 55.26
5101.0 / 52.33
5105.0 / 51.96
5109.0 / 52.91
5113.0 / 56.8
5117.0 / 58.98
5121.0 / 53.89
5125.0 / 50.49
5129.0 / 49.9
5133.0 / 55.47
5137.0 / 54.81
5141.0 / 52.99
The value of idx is 0.04 mag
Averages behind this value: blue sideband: 59.5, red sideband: 54.4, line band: 54.6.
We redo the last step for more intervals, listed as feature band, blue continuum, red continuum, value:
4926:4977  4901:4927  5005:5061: -0.07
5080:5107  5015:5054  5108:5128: 0.02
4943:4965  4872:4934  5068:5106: -0.08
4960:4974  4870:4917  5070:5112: -0.10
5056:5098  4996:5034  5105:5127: 0.00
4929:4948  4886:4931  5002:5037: -0.05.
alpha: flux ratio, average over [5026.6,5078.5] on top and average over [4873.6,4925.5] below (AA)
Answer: 0.9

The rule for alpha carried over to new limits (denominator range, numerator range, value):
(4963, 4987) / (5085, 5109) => 0.83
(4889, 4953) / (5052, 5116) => 0.82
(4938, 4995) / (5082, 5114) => 0.82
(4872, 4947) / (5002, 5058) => 0.88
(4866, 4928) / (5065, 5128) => 0.82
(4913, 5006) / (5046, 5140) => 0.84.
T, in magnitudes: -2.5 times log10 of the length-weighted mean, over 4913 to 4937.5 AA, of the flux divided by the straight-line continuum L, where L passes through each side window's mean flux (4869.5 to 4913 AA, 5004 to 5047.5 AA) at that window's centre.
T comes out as -0.01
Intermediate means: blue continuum 67.9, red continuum 59.7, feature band 66.7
